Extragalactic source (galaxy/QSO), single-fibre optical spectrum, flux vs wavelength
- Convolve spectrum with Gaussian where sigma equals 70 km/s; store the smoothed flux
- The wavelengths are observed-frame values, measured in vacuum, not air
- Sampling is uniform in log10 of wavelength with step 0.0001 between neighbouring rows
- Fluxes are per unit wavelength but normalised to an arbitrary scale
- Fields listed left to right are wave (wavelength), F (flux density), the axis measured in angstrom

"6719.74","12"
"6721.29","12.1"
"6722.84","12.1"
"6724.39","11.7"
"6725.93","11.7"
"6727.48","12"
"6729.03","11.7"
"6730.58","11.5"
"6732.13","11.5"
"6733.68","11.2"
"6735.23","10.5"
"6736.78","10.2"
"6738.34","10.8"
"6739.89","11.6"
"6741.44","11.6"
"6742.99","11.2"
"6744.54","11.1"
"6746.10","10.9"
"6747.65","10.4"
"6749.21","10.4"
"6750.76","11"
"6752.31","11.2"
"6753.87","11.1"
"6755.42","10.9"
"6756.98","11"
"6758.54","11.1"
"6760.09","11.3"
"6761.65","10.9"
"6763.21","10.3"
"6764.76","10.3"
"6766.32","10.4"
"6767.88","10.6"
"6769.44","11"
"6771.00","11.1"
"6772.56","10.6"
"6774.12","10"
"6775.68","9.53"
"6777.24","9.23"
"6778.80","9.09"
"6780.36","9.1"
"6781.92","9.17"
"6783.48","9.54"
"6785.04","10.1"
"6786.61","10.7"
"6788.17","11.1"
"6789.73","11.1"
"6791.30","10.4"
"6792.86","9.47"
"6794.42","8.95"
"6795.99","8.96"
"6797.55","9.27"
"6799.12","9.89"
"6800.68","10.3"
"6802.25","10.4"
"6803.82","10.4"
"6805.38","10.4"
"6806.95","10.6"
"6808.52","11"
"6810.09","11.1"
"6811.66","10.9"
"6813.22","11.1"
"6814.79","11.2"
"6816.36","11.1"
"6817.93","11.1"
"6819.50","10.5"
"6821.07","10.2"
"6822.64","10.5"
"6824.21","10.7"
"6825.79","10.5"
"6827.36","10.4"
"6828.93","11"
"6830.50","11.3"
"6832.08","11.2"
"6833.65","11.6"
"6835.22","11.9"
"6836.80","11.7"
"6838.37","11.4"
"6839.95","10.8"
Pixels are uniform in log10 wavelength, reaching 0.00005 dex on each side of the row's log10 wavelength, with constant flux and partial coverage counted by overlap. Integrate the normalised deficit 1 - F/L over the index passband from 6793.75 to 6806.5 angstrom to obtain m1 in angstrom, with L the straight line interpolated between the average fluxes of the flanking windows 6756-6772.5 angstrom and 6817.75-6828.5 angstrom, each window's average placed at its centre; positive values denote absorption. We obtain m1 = 0.9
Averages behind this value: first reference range 10.8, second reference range 10.5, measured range 9.85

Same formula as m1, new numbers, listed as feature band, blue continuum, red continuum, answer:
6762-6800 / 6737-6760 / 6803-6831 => 3.1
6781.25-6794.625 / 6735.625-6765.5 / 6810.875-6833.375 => 0.9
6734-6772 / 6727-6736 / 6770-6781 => -0.9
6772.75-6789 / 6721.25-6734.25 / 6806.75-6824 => 2.0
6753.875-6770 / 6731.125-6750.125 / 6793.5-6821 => 0.0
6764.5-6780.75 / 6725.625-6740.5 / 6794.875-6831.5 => 1.2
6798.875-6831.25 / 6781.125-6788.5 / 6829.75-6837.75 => 0.8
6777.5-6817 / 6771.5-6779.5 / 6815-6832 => 0.1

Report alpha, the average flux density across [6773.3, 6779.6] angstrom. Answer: 9.47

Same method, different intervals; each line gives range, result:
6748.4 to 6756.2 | 10.9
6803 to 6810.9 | 10.7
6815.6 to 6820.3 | 10.9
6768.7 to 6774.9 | 10.7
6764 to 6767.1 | 10.3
